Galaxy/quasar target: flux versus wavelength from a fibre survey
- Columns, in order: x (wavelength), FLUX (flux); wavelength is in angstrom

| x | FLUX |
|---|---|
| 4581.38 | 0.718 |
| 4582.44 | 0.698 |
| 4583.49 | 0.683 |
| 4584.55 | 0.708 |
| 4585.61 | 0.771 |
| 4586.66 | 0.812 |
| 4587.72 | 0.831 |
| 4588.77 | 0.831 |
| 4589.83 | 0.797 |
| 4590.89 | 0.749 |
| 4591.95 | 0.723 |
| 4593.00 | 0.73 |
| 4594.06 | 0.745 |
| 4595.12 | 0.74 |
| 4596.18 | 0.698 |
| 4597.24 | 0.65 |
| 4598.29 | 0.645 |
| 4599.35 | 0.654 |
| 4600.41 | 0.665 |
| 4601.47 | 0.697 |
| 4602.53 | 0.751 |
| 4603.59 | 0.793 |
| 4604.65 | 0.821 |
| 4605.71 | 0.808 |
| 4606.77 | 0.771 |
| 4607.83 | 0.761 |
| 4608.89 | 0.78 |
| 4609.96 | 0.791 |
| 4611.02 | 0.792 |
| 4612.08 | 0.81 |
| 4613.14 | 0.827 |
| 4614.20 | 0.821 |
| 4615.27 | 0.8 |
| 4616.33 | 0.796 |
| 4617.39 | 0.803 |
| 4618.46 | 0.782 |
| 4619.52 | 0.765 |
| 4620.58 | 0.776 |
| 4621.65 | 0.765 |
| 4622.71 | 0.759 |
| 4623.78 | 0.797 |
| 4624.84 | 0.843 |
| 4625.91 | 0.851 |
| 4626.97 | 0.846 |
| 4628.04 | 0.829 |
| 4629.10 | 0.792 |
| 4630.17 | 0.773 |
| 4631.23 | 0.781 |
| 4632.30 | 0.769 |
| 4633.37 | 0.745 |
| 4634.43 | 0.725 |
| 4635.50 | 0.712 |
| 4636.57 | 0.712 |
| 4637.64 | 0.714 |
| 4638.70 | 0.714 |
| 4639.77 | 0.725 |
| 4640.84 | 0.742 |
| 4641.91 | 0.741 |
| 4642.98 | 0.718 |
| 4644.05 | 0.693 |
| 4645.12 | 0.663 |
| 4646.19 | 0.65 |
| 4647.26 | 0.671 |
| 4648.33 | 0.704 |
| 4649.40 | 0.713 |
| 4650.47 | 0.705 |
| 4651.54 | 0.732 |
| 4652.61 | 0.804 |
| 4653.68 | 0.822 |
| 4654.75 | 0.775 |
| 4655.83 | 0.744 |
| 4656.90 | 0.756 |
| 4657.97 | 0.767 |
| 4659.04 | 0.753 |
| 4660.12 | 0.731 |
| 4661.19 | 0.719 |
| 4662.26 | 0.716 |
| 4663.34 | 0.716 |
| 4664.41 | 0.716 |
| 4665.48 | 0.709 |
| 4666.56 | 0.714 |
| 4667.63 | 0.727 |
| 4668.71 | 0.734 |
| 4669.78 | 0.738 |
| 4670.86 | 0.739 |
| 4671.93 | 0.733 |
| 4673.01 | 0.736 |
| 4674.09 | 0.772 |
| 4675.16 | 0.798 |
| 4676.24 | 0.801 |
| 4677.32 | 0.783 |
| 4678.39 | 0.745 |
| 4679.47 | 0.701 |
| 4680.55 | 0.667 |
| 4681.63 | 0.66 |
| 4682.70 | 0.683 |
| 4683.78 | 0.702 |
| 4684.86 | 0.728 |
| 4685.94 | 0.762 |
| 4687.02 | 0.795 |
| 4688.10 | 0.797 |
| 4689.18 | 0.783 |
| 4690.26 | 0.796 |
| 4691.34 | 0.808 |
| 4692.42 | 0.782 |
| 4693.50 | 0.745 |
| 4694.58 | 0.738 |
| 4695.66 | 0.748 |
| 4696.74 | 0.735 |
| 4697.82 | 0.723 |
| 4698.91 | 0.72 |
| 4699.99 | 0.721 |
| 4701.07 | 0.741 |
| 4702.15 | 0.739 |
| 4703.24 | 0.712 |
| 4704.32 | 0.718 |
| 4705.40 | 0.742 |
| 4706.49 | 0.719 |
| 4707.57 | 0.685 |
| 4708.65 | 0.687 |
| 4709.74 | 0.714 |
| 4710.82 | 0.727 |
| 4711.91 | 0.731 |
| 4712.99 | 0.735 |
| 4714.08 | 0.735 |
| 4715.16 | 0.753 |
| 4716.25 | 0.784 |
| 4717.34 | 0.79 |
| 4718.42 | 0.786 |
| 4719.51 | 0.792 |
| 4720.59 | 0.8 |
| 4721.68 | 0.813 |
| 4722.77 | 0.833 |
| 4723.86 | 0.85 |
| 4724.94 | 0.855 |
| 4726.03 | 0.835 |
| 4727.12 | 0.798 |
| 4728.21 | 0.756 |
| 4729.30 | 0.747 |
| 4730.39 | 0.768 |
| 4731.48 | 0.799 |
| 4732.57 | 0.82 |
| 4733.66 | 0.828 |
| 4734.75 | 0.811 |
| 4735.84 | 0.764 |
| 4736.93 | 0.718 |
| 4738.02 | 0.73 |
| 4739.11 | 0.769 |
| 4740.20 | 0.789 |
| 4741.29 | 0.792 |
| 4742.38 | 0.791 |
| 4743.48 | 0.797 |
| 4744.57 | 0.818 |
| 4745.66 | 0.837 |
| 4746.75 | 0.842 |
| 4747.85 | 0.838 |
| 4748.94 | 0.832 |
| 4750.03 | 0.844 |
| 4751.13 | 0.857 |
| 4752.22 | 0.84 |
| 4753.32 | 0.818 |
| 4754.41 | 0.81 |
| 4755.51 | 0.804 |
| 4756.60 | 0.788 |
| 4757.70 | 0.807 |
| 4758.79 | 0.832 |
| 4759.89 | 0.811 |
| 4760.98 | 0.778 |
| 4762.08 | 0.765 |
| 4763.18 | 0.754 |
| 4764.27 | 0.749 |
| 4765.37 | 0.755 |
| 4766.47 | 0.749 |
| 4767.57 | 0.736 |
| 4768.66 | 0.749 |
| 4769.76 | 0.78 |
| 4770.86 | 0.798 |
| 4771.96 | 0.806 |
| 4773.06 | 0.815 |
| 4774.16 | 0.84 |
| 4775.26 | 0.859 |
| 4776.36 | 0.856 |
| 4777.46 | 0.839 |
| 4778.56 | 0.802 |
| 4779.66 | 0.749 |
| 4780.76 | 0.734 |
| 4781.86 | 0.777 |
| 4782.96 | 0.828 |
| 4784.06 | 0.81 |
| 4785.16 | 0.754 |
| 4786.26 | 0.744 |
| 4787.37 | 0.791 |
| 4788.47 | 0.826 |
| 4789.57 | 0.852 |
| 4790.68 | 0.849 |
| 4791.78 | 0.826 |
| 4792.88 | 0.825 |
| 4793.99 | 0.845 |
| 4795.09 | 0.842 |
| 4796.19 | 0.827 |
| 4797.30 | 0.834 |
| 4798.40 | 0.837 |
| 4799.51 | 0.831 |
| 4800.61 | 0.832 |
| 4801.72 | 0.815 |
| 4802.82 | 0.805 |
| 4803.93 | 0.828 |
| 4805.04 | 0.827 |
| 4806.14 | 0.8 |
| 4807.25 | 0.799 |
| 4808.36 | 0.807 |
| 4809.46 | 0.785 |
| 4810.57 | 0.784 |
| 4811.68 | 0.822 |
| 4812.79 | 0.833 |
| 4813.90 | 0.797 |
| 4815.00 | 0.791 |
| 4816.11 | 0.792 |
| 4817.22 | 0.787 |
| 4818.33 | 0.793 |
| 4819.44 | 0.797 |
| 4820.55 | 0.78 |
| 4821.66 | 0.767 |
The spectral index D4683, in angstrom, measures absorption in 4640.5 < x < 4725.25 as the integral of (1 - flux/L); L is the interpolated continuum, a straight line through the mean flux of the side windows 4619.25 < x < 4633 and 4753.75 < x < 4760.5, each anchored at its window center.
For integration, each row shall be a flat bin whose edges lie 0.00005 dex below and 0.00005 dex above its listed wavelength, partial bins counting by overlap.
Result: 6.2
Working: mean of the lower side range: 0.796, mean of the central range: 0.743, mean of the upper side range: 0.809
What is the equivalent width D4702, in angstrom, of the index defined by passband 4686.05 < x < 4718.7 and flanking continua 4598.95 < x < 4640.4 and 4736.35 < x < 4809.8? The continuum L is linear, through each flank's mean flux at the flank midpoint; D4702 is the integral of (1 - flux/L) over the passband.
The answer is 1.8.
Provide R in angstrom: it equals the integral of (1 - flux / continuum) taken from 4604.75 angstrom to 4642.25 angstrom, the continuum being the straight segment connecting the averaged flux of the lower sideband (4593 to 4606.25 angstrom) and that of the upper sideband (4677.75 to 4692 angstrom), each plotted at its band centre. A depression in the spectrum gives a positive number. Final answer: -2.60 angstrom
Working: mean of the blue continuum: 0.723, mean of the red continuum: 0.741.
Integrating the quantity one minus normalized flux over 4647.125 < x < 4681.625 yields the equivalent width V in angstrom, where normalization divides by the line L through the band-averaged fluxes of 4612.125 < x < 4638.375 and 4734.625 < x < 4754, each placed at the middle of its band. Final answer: 2.3 angstrom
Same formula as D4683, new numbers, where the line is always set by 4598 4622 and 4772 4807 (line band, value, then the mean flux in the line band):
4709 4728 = 0.4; 0.783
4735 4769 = 0.6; 0.793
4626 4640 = 0.3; 0.761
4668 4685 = 1.2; 0.732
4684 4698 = 0.5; 0.764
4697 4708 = 1.0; 0.723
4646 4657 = 0.6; 0.736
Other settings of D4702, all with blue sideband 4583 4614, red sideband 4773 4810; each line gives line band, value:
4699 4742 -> 1.4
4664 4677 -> 0.5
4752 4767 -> 0.3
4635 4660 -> 1.4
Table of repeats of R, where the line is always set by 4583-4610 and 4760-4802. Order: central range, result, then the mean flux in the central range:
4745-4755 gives -0.5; 0.835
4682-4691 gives 0.2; 0.755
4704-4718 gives 0.8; 0.733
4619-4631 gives -0.7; 0.8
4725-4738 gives 0.0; 0.786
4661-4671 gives 0.6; 0.722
